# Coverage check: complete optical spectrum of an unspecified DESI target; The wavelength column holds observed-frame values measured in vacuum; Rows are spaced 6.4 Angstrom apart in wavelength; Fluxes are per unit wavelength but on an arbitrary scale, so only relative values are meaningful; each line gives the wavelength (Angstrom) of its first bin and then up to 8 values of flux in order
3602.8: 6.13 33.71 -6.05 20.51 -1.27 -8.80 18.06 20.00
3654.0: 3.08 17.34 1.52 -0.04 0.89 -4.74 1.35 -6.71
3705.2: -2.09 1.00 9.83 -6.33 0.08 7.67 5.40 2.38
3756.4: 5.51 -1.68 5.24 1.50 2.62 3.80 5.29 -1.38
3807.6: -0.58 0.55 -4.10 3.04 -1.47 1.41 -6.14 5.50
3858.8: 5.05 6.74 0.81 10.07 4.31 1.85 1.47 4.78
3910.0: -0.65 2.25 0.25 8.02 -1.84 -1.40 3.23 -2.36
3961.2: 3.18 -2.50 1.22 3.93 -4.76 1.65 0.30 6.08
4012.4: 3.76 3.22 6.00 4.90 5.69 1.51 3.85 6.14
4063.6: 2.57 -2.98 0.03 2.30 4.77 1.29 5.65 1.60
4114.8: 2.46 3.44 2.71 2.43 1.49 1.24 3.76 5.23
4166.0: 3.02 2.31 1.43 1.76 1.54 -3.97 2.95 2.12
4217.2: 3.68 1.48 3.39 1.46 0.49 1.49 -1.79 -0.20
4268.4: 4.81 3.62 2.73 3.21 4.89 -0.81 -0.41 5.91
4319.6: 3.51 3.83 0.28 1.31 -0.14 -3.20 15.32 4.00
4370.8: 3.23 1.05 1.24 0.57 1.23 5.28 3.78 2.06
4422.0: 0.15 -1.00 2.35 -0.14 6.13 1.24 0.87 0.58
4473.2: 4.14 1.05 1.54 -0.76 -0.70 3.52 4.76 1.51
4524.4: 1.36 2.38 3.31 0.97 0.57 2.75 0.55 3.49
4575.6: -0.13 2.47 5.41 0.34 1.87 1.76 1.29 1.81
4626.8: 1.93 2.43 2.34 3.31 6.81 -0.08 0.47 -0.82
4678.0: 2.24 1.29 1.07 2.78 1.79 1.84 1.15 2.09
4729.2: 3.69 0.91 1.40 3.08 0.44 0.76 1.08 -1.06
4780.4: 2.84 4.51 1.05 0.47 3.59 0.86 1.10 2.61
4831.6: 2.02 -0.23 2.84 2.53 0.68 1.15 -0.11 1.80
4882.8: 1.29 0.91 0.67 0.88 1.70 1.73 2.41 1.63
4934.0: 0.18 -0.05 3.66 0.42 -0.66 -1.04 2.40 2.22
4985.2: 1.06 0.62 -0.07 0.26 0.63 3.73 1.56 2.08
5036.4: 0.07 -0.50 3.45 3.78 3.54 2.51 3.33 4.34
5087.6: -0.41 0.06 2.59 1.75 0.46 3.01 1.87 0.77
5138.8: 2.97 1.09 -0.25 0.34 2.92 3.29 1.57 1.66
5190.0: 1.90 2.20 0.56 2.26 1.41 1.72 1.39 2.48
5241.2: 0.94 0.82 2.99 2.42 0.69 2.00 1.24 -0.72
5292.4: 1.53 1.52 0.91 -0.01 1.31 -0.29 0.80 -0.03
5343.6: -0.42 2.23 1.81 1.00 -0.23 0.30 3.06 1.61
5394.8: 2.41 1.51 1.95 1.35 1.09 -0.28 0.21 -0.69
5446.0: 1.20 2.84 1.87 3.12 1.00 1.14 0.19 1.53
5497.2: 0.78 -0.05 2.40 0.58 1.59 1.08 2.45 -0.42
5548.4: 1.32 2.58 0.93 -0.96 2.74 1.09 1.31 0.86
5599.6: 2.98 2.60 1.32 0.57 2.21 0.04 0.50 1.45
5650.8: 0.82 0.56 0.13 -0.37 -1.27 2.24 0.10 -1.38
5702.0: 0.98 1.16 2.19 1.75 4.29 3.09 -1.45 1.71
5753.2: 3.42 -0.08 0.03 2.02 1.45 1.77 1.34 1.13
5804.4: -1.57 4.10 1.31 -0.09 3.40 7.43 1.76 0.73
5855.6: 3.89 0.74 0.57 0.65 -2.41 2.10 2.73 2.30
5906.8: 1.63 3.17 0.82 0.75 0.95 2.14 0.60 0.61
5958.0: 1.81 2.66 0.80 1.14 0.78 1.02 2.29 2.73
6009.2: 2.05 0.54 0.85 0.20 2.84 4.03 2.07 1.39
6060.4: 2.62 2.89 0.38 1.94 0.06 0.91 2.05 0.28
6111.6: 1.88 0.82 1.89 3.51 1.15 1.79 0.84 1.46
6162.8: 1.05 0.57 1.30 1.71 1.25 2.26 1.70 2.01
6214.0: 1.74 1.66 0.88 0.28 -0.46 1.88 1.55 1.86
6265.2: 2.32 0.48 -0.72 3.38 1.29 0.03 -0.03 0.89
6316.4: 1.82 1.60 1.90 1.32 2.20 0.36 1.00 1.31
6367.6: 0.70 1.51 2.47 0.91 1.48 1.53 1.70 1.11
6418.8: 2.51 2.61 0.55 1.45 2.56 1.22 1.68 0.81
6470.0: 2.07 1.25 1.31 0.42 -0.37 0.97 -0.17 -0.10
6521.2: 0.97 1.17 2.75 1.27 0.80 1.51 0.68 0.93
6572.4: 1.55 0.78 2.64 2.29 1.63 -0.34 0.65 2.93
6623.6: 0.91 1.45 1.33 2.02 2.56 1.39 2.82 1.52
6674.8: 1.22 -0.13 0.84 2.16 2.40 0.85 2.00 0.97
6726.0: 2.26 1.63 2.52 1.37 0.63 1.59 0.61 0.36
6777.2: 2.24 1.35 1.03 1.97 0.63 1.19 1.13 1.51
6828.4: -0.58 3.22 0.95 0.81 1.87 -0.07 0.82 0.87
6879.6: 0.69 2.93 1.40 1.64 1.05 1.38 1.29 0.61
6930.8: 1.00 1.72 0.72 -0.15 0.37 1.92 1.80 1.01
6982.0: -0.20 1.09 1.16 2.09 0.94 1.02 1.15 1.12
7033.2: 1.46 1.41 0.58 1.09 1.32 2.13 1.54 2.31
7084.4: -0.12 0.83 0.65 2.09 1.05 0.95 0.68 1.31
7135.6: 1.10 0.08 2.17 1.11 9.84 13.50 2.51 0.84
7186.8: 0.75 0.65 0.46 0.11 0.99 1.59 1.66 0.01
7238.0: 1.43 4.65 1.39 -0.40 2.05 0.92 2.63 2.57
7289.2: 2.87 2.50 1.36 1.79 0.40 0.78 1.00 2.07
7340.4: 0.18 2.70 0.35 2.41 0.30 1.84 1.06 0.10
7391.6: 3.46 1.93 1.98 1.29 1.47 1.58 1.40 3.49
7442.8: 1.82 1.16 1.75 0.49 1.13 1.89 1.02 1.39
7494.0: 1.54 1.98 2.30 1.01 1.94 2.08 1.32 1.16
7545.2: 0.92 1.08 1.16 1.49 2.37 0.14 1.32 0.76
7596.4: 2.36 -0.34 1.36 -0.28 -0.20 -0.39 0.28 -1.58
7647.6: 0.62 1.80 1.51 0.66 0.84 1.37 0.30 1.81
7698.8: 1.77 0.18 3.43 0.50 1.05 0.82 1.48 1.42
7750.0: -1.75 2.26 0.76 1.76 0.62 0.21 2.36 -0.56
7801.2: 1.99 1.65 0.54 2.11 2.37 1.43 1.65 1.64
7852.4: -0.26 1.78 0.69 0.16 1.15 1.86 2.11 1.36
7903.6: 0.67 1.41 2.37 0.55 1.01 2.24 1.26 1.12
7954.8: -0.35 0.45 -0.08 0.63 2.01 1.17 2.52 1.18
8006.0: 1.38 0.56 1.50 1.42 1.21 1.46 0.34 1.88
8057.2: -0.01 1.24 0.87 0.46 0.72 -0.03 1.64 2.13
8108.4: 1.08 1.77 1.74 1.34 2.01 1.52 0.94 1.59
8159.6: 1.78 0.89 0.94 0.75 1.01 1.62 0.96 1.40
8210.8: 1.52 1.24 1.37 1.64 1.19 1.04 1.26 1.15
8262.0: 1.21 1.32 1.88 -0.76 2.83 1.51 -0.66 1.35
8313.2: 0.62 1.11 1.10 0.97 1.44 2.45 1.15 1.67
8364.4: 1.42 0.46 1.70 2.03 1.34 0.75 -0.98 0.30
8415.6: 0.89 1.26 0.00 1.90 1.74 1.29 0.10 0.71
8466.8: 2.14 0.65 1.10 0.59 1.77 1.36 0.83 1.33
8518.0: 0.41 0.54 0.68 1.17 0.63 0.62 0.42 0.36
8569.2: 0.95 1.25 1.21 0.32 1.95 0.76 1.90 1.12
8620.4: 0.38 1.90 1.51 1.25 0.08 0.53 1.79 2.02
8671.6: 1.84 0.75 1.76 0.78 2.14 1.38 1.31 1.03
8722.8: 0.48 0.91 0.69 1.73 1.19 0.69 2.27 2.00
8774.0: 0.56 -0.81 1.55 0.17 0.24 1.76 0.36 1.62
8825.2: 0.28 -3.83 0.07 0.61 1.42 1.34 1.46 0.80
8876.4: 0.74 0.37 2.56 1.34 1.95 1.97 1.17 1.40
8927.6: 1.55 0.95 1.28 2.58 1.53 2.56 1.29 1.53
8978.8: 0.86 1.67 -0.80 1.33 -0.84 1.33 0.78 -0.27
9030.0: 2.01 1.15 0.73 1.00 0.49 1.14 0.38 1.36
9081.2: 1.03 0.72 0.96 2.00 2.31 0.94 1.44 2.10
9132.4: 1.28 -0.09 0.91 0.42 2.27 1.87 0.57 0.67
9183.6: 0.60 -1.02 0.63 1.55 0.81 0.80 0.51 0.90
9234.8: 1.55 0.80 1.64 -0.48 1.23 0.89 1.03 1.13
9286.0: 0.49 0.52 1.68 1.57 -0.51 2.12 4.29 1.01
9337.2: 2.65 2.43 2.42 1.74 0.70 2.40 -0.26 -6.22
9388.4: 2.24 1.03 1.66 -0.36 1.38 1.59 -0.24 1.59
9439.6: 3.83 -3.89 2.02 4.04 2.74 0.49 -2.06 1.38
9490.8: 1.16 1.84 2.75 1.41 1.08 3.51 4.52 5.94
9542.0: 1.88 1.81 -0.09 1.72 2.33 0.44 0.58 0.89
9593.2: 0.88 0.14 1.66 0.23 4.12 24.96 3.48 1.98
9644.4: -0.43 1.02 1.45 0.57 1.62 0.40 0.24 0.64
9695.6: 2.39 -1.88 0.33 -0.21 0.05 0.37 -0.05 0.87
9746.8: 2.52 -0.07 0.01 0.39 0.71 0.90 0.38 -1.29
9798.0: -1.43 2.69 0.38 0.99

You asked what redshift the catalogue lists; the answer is 0.92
